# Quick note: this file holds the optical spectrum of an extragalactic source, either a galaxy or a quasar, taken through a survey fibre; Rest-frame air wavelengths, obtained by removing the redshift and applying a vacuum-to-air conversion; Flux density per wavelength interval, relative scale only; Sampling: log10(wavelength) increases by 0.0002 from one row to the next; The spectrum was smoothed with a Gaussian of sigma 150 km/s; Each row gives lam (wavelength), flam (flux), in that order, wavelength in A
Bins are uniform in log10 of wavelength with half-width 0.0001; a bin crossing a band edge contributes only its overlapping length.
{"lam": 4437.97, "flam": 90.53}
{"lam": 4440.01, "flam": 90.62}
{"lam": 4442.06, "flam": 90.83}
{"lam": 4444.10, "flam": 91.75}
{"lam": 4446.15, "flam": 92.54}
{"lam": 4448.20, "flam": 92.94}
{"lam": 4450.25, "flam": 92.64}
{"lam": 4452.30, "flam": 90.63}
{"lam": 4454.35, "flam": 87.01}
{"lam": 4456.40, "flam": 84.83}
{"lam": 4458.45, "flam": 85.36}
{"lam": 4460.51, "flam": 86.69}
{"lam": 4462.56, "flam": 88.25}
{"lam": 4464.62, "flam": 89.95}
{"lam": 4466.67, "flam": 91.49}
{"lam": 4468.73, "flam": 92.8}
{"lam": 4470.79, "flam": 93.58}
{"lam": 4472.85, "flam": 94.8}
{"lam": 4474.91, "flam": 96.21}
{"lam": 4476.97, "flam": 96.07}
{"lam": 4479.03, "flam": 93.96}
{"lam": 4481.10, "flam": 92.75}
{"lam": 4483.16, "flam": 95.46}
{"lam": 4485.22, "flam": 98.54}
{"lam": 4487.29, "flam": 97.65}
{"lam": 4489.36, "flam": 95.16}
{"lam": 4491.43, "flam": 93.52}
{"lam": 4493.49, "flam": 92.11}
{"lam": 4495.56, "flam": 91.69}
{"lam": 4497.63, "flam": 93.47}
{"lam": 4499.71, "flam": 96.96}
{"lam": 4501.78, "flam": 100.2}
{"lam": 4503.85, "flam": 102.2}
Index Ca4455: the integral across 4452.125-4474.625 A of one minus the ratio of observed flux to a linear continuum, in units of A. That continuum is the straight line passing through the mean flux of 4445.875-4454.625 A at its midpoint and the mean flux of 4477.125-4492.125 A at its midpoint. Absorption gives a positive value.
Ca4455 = 0.8 A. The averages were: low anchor 91.4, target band 89.8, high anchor 95.3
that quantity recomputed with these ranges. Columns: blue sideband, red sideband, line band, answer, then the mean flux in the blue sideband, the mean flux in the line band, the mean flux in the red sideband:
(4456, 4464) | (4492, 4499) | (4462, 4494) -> -1.55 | 86.5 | 94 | 92.7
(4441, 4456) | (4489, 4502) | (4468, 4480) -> -0.24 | 90.9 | 94.6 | 94.4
